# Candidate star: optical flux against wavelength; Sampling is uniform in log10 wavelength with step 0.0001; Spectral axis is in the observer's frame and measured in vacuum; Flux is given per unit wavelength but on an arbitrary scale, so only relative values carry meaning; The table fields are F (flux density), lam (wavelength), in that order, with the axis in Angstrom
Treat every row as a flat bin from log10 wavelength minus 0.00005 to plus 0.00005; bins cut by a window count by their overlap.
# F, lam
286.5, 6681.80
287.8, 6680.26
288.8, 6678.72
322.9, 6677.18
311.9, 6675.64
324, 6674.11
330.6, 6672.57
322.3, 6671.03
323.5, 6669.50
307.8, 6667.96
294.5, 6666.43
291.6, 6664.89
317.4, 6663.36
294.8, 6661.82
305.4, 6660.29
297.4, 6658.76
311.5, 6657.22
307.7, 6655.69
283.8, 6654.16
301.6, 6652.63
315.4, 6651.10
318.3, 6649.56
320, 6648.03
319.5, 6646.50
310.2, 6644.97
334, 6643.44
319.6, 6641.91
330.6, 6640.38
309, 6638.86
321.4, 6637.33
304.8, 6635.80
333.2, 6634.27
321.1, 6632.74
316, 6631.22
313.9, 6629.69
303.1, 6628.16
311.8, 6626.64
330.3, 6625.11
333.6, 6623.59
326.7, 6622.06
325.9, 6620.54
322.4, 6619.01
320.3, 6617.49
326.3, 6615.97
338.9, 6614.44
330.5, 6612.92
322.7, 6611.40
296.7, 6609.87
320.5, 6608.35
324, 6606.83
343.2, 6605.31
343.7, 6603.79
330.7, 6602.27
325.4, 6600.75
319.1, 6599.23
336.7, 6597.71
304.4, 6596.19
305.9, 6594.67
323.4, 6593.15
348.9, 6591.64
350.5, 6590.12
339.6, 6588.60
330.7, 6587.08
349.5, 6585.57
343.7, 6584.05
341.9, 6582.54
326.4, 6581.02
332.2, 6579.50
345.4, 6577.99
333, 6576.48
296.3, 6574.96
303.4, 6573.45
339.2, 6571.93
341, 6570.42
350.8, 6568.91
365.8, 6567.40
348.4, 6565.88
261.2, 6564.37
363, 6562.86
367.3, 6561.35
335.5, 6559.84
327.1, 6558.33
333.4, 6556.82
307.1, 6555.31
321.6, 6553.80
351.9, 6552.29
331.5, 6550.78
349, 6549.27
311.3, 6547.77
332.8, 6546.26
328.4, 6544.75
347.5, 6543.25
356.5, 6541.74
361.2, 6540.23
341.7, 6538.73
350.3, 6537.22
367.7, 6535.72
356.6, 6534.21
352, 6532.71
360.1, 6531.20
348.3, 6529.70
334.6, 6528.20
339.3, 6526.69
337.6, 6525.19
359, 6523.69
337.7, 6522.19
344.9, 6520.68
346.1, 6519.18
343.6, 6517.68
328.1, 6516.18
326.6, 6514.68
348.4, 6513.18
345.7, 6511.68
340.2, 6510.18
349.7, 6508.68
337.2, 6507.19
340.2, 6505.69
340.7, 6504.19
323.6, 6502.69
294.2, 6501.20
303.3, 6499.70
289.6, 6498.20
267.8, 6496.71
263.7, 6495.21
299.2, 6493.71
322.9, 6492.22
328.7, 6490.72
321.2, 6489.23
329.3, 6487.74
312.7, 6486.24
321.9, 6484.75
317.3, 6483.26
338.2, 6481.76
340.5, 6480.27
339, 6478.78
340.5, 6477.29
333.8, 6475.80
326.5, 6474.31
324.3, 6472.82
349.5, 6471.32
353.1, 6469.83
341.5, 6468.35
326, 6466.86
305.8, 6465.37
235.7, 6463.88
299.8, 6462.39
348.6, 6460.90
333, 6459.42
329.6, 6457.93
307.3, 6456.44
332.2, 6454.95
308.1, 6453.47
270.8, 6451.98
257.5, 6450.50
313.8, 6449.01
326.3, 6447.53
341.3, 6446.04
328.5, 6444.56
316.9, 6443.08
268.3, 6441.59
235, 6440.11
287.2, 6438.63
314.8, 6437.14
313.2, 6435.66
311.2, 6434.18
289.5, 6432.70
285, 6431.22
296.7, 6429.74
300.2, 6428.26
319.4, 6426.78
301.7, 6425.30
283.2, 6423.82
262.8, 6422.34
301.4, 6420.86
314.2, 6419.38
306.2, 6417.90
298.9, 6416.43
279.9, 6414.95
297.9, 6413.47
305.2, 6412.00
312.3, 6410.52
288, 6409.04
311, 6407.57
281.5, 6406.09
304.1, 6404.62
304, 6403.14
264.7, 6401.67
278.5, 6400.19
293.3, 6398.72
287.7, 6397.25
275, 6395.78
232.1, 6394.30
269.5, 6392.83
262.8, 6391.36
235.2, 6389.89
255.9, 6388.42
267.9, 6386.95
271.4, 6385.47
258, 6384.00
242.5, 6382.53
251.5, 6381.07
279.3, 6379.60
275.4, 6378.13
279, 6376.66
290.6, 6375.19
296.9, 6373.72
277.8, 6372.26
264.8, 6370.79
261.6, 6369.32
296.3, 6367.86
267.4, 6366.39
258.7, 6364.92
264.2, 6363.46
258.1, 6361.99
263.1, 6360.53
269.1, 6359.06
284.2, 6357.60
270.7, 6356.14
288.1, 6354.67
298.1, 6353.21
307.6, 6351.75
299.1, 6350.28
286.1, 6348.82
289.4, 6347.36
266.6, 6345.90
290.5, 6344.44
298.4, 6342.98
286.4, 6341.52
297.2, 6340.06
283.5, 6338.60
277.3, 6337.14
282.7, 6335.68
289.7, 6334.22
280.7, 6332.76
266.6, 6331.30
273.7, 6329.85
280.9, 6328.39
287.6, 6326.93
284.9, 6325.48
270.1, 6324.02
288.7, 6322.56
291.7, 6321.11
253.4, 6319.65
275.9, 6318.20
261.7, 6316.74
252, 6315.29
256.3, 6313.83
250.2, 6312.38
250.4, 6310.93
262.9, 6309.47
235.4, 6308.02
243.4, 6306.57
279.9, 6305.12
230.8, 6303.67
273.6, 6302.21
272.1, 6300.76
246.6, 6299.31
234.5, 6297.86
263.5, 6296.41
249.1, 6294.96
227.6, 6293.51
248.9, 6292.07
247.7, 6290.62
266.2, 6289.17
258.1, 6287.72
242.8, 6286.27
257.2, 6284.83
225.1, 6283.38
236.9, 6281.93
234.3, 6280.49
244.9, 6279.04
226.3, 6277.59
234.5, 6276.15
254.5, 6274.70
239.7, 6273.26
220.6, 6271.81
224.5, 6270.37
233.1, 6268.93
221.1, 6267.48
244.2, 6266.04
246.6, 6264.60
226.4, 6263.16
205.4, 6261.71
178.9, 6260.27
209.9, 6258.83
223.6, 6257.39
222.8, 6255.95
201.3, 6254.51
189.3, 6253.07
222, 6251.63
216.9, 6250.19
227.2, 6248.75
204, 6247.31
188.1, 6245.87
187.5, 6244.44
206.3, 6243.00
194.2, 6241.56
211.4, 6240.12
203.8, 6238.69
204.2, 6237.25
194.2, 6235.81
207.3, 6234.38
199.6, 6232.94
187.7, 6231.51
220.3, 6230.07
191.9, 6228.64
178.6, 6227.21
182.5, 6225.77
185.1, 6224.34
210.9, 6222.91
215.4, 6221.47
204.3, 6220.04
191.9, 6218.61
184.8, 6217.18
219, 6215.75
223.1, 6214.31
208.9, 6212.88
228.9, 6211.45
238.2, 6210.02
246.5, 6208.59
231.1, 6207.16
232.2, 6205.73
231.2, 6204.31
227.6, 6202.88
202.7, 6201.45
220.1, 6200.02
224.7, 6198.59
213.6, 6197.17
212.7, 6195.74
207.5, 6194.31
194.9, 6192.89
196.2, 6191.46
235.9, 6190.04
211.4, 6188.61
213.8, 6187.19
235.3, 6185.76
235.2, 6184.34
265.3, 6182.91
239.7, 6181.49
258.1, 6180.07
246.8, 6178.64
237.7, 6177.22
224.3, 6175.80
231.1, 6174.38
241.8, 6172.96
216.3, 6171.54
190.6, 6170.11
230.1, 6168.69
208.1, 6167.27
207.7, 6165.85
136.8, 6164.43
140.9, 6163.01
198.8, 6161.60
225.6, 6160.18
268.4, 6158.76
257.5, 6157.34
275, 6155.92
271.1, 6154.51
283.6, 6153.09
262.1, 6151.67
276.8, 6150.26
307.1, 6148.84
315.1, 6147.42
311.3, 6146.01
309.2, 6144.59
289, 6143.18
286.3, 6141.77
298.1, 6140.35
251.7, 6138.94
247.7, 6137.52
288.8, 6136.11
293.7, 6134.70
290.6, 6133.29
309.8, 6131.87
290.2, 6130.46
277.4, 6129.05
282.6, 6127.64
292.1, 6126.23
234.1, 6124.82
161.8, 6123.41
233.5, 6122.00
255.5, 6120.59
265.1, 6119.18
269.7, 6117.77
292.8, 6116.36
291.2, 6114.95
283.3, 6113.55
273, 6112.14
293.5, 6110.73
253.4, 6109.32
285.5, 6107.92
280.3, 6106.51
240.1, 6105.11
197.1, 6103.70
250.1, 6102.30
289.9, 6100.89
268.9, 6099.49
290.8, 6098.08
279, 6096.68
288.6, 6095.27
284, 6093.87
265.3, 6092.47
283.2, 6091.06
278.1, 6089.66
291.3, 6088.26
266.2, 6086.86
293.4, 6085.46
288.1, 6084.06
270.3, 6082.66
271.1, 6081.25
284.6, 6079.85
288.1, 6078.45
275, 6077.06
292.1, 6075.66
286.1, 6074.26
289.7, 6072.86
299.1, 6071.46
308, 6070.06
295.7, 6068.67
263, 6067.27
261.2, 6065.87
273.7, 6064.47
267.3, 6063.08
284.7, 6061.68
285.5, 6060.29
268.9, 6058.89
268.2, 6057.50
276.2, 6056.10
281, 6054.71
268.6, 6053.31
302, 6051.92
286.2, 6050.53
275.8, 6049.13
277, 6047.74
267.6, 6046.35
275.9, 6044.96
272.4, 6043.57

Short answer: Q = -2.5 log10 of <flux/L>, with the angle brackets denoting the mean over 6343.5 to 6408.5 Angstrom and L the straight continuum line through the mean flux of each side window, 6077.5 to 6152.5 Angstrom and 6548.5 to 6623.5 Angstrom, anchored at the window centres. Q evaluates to 0.11 mag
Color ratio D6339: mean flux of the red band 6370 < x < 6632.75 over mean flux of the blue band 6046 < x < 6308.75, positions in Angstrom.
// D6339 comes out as 1.29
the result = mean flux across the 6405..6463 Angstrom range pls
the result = 302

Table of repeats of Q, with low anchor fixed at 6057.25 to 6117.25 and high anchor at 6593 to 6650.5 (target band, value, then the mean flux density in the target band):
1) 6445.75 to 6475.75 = -0.027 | 317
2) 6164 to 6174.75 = 0.336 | 209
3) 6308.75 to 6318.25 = 0.155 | 257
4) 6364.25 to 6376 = 0.092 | 277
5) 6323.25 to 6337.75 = 0.070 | 279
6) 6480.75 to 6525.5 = -0.045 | 325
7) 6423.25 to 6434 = 0.030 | 298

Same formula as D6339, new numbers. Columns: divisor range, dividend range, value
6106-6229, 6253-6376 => 1.07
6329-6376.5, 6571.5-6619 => 1.17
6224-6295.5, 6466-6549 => 1.52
